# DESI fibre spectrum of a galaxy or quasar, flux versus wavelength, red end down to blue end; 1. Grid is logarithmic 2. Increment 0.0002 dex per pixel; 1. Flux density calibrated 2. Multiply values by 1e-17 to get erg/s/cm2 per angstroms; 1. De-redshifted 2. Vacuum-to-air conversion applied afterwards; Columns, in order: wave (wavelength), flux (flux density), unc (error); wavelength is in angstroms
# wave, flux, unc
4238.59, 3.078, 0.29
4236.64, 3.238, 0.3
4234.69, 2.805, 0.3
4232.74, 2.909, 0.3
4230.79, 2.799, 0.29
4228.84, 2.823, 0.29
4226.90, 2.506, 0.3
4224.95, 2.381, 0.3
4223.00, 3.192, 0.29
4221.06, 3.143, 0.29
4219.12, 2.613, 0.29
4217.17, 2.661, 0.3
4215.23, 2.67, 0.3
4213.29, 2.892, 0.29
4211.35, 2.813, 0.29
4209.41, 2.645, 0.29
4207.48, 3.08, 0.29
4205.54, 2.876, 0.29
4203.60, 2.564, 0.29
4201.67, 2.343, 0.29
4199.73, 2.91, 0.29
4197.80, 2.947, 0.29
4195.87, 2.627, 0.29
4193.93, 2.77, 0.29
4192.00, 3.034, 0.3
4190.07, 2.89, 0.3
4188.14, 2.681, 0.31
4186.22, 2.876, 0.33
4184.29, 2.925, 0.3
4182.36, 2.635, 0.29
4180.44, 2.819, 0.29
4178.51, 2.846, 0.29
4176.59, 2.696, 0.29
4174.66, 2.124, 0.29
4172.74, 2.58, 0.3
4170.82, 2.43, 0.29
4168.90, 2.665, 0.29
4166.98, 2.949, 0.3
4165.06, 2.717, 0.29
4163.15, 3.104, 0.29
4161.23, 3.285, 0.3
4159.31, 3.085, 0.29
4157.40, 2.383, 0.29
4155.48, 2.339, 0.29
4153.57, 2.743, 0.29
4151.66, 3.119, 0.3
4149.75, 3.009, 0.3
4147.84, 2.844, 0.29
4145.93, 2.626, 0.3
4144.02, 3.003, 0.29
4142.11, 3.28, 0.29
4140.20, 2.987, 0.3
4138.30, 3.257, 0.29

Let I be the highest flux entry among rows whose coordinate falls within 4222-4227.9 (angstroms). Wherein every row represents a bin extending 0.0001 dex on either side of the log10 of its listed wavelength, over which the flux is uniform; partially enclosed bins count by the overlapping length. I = 3.192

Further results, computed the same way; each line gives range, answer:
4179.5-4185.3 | 2.925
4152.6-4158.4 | 2.743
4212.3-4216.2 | 2.892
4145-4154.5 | 3.119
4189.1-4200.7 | 3.034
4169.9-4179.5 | 2.846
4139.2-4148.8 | 3.28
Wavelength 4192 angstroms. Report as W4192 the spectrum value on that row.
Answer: 3.034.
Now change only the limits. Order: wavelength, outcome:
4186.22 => 2.876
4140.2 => 2.987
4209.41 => 2.645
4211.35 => 2.813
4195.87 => 2.627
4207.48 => 3.08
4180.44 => 2.819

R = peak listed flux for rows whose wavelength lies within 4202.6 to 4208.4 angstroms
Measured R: 3.08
